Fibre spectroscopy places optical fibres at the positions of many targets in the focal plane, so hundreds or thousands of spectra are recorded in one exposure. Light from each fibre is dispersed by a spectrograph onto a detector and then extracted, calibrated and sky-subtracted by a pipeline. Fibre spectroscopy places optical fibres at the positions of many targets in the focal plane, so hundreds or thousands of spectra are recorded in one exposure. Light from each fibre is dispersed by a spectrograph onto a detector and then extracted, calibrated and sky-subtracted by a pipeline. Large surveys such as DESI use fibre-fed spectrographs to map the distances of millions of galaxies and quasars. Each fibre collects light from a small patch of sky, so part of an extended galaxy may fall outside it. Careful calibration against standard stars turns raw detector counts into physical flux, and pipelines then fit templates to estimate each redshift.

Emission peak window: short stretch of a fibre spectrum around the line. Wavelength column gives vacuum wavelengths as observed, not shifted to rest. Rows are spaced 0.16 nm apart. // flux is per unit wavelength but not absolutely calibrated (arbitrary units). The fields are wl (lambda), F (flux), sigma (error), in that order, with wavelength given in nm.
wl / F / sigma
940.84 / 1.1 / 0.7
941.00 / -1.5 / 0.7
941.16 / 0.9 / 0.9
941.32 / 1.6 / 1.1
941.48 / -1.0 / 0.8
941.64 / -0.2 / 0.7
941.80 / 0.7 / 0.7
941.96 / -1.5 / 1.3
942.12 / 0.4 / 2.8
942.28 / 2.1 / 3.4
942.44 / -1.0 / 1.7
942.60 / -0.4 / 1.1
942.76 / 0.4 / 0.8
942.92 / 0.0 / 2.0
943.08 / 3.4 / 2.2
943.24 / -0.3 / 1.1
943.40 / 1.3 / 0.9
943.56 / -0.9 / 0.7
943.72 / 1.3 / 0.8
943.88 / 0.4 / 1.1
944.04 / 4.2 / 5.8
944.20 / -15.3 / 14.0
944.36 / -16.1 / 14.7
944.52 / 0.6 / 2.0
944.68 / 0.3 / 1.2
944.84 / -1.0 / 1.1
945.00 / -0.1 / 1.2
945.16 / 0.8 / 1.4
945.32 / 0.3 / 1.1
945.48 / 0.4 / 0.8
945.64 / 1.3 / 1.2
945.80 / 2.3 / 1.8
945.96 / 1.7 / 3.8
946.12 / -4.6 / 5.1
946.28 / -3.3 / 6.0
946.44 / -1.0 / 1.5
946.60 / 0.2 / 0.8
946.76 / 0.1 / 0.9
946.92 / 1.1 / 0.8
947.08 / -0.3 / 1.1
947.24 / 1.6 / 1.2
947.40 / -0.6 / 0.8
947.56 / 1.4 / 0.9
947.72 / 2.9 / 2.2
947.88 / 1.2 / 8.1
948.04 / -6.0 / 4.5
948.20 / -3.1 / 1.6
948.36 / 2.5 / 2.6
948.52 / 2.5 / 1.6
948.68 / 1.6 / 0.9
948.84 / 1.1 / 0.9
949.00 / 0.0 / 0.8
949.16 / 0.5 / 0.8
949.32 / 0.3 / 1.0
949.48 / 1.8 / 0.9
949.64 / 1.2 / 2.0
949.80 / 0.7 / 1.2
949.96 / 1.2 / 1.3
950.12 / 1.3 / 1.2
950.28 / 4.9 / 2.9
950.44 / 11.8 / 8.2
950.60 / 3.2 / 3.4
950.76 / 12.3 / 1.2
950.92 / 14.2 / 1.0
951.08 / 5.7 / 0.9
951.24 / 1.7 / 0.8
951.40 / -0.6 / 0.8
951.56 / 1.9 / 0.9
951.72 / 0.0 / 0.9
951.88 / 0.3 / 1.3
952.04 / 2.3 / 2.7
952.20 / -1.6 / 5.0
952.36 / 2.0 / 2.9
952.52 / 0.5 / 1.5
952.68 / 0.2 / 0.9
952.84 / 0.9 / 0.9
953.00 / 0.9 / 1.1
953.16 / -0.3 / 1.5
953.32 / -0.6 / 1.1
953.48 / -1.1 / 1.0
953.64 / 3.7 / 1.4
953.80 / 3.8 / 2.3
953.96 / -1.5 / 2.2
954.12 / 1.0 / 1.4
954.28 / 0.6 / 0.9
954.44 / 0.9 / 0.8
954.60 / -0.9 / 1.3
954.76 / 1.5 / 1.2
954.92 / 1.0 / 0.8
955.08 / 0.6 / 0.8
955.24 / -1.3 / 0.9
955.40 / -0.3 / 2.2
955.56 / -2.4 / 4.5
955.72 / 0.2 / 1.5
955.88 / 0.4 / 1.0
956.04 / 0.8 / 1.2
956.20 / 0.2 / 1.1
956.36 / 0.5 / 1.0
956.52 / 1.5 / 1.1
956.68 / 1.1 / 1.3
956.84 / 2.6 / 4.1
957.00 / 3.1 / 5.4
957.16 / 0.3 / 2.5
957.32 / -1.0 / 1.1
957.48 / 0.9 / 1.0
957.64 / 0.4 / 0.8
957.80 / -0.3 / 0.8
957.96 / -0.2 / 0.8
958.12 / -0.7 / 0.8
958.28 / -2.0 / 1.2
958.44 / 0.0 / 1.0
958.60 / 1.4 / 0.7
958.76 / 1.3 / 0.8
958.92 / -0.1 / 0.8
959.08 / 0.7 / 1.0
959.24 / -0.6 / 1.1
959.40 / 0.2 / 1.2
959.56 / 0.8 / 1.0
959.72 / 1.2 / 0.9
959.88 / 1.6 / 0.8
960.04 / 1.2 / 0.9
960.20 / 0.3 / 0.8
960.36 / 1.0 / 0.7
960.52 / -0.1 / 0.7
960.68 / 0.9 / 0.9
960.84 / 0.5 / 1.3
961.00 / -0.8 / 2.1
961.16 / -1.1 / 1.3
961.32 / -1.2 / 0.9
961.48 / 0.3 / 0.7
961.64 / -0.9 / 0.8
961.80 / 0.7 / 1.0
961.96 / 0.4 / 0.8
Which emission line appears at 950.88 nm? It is H-beta 4861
